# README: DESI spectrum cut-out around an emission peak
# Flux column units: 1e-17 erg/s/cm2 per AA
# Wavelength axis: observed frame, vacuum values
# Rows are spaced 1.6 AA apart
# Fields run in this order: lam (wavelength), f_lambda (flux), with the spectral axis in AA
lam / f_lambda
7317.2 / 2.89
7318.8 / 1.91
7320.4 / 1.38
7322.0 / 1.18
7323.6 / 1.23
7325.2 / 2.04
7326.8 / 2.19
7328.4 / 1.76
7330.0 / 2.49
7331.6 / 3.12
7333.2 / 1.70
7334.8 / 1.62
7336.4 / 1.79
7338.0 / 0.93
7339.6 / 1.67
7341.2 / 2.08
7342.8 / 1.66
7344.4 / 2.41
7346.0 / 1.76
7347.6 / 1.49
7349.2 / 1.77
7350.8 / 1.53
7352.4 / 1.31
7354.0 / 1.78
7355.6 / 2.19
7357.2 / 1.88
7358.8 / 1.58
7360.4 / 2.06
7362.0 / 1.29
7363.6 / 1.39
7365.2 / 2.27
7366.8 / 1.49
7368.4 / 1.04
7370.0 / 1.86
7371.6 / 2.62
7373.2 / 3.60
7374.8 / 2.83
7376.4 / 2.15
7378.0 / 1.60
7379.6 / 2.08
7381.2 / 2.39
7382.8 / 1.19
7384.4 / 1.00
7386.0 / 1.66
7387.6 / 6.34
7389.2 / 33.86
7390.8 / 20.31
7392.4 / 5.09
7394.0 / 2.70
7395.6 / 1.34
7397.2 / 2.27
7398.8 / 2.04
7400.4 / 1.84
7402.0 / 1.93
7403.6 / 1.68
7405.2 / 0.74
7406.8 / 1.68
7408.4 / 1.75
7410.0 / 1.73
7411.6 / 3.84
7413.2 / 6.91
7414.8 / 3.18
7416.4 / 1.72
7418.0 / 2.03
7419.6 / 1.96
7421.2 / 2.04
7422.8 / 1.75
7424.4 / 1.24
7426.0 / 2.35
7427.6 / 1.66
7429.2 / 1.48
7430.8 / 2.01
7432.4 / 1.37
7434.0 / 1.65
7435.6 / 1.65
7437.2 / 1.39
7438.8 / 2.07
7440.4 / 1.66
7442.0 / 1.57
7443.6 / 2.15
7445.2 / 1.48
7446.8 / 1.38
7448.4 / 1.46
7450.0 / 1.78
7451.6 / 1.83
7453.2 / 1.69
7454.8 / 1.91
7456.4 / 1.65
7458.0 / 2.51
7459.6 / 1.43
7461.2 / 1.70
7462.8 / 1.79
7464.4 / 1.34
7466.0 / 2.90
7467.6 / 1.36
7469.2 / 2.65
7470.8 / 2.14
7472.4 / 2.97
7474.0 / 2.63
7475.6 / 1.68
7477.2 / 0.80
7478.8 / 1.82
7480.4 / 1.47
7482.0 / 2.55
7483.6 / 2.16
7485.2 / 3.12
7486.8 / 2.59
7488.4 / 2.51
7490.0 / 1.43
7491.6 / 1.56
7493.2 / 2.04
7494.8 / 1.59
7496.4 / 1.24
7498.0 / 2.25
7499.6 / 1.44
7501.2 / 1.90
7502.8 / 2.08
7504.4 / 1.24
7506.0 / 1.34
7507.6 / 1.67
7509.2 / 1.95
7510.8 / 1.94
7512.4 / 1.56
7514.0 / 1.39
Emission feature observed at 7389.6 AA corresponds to H-alpha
